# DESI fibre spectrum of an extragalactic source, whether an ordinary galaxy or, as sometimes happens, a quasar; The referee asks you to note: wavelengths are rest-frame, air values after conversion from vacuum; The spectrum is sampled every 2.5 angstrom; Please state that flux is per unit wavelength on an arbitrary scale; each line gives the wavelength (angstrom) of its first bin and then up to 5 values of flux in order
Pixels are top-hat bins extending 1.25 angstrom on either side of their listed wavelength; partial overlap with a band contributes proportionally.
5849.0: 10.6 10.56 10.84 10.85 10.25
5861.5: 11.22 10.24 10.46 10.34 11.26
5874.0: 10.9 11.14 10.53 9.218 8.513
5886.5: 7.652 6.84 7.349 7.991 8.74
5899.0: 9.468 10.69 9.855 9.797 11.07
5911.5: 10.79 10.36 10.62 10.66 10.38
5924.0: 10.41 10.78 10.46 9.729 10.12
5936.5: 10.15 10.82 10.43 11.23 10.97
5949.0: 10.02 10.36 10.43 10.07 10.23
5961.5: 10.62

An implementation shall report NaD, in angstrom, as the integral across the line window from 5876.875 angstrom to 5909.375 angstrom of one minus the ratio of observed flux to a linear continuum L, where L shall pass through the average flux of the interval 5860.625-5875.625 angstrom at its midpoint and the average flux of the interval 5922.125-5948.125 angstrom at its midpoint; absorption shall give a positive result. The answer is 4.9 angstrom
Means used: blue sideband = 10.7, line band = 9.06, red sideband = 10.5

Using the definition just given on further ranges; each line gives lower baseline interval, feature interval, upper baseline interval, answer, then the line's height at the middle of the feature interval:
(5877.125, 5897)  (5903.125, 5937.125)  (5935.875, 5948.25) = -2.1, 9.81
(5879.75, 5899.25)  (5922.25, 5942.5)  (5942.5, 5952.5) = -0.7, 10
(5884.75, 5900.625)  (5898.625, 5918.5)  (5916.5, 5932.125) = -2.4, 9.27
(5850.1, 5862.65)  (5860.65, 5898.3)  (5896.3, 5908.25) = 3.1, 10.3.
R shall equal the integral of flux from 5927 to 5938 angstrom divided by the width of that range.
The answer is 10.2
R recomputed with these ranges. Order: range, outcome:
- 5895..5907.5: 9.67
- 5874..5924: 9.62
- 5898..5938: 10.3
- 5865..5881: 10.7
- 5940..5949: 10.8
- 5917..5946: 10.5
